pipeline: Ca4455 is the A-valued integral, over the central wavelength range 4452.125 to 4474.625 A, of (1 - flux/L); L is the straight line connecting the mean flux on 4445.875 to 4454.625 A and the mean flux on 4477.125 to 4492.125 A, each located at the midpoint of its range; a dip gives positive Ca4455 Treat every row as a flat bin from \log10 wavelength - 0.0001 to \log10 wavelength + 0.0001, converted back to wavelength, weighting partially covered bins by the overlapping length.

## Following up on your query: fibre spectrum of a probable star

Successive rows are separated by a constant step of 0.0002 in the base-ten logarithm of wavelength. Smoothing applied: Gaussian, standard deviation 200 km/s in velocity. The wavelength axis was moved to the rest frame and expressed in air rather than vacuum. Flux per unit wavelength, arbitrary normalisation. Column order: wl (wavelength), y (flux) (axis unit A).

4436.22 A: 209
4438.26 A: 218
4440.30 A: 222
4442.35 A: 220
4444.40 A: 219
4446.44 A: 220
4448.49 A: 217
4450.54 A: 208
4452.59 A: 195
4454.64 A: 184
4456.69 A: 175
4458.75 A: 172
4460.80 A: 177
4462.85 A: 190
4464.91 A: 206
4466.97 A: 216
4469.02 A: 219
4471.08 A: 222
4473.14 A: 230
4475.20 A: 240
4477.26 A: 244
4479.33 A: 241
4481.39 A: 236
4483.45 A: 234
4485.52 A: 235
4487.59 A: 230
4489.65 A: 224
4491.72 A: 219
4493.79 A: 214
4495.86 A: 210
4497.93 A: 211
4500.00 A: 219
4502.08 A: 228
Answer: 1.78 A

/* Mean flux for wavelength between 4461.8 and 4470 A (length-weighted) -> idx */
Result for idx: 208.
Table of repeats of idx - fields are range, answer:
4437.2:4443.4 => 220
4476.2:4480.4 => 242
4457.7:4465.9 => 186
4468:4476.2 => 228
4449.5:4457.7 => 191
